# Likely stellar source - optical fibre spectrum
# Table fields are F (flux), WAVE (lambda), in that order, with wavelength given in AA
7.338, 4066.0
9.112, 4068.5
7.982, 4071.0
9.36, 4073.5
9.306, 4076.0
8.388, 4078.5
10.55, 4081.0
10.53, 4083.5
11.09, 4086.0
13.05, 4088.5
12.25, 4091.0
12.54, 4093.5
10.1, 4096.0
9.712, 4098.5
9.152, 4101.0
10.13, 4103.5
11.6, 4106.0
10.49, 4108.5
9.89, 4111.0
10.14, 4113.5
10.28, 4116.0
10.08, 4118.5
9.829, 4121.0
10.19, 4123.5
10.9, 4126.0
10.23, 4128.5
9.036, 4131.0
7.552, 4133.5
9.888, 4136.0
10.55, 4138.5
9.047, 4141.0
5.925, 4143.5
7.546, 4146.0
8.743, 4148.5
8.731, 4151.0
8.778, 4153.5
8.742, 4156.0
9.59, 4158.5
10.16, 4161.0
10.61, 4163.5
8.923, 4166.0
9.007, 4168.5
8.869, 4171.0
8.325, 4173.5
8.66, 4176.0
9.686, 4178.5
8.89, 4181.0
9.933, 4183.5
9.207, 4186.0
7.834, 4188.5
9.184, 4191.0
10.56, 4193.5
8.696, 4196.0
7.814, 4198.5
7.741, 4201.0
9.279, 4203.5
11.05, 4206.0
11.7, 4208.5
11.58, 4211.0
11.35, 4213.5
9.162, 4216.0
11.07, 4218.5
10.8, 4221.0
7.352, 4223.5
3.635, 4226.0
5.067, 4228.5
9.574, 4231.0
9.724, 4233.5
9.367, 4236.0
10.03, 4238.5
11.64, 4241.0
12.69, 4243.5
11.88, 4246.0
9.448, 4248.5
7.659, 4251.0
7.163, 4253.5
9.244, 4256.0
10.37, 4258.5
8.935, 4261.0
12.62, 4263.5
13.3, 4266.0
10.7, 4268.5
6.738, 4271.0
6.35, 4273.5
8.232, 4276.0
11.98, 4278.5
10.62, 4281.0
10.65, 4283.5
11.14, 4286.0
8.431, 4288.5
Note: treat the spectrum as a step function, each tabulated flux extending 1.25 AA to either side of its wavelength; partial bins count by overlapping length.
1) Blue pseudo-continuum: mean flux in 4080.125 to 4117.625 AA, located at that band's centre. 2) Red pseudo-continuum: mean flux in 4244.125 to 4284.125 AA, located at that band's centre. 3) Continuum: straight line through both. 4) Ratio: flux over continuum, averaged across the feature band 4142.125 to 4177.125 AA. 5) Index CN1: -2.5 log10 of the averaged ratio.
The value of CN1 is 0.19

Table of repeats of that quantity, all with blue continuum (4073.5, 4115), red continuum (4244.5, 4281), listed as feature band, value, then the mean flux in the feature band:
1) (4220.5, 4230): 0.459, 6.47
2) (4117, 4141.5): 0.063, 9.76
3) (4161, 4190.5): 0.110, 9.13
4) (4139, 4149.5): 0.273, 7.99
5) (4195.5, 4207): 0.126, 8.88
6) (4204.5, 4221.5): -0.106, 10.9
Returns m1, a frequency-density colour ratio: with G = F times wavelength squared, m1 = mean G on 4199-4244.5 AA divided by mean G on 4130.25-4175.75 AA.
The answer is 1.1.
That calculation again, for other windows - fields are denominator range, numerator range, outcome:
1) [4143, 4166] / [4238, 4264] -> 1.19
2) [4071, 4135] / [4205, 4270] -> 1.03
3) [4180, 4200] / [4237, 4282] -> 1.14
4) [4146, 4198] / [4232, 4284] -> 1.14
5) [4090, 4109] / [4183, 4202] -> 0.86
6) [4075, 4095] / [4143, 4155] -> 0.76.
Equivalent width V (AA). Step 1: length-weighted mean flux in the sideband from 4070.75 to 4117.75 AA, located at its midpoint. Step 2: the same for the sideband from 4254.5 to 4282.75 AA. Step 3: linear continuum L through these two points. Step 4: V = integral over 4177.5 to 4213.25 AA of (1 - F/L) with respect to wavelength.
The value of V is 1.93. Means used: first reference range 10.4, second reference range 9.91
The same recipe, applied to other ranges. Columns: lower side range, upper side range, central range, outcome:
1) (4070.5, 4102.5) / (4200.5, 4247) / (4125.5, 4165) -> 3.9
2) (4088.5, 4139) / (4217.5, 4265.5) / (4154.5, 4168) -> 0.6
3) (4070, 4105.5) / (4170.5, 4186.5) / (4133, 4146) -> 1.5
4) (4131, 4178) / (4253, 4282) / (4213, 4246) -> 0.2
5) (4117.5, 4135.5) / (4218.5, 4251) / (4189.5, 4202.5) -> 0.9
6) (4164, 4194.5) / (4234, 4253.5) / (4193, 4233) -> 2.1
